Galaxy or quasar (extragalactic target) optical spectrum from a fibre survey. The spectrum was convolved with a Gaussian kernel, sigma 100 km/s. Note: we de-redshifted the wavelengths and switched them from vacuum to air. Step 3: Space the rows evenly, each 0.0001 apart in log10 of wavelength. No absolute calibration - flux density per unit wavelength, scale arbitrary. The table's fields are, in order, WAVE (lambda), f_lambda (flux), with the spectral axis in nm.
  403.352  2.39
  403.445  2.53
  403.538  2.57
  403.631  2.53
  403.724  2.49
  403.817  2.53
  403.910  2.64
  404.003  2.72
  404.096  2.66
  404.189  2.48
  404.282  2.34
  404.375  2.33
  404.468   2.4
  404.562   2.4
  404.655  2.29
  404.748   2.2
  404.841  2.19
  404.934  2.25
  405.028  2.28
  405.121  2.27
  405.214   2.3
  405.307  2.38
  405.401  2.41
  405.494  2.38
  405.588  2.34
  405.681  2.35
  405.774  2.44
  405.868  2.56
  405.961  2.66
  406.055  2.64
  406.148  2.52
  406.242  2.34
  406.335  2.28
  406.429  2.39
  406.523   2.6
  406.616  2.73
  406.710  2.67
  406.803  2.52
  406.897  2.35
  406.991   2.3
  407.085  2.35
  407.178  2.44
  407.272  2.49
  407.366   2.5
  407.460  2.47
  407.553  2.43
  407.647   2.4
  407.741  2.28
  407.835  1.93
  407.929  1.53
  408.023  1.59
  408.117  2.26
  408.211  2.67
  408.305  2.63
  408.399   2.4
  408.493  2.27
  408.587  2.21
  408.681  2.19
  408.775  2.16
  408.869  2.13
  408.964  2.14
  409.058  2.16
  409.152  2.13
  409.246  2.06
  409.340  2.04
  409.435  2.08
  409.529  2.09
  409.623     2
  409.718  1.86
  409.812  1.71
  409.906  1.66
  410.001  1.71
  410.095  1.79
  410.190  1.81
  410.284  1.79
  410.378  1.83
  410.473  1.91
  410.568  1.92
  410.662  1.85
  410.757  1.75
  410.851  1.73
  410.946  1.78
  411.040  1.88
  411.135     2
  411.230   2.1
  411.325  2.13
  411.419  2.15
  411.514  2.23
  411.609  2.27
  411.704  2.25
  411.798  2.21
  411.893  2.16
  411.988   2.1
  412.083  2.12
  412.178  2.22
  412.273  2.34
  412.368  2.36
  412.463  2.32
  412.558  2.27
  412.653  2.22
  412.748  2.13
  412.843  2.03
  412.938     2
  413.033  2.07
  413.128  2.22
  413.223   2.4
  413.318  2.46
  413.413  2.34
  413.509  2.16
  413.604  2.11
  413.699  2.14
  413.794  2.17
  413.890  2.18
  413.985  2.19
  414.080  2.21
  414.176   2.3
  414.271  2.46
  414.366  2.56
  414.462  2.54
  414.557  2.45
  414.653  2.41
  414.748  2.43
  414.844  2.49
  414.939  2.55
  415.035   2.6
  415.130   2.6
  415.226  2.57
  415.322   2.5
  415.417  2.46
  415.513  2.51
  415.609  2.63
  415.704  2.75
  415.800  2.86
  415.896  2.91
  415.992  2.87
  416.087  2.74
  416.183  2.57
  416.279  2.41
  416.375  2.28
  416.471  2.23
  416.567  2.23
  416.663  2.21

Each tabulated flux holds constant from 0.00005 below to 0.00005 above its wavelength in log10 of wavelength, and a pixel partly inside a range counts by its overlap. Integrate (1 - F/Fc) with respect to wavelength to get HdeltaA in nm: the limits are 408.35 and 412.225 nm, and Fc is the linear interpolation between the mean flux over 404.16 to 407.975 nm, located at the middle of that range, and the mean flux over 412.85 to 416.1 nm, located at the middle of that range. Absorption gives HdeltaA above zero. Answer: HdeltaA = 0.61 nm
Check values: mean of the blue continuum 2.38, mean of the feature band 2.02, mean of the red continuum 2.43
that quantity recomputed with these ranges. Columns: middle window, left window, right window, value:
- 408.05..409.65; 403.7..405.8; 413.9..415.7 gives 0.143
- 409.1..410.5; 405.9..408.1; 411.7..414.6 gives 0.251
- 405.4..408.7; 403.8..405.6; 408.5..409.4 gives -0.183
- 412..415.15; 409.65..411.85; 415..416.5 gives 0.008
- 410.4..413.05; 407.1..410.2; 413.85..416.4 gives 0.266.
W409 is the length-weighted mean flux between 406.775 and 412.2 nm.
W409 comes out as 2.1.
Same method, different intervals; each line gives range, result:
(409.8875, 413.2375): 2.05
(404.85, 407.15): 2.43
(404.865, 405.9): 2.35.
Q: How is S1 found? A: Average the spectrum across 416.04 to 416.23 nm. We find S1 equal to 2.65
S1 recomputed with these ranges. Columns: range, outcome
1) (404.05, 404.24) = 2.57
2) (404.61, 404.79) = 2.25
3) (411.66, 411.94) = 2.21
